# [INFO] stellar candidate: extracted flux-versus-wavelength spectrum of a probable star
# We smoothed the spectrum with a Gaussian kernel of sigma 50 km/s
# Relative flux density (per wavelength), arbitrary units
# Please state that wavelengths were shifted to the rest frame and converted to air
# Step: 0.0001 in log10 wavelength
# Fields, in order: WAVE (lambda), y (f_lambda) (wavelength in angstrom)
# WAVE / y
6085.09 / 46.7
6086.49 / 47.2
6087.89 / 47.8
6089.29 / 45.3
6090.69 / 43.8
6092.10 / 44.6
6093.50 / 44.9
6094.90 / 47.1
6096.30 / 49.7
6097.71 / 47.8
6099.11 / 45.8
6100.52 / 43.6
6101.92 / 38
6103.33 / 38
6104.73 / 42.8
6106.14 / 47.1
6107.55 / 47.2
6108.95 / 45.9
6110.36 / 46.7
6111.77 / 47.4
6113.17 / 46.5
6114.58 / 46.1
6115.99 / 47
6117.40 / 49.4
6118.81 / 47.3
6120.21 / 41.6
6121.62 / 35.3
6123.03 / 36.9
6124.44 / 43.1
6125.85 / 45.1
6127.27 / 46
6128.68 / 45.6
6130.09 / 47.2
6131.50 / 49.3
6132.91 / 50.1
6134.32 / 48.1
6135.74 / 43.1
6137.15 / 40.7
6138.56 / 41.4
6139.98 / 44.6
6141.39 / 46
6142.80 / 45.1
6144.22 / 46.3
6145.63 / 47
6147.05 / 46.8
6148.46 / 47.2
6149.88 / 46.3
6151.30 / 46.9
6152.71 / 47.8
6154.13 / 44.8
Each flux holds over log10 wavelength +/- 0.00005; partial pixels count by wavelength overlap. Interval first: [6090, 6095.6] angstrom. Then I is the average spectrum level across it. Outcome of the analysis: 45.1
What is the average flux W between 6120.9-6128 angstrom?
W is 41.2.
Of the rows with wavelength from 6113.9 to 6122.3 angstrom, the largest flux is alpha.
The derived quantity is 49.4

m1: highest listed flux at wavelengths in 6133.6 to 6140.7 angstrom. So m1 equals 48.1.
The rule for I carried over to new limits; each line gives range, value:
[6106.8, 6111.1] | 46.6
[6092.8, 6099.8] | 47.1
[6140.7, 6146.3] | 46.1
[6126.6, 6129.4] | 45.8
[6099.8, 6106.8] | 41.9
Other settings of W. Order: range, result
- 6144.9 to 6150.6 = 46.8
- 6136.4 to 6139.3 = 41.1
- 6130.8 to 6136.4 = 47.7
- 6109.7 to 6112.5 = 47.1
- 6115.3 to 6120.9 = 46.4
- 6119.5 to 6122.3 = 38.6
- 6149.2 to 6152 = 46.5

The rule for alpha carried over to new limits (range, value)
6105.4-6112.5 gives 47.4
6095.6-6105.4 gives 49.7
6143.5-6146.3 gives 47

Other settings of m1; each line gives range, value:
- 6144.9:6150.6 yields 47.2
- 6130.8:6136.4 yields 50.1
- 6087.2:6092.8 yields 47.8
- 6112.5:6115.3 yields 46.5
